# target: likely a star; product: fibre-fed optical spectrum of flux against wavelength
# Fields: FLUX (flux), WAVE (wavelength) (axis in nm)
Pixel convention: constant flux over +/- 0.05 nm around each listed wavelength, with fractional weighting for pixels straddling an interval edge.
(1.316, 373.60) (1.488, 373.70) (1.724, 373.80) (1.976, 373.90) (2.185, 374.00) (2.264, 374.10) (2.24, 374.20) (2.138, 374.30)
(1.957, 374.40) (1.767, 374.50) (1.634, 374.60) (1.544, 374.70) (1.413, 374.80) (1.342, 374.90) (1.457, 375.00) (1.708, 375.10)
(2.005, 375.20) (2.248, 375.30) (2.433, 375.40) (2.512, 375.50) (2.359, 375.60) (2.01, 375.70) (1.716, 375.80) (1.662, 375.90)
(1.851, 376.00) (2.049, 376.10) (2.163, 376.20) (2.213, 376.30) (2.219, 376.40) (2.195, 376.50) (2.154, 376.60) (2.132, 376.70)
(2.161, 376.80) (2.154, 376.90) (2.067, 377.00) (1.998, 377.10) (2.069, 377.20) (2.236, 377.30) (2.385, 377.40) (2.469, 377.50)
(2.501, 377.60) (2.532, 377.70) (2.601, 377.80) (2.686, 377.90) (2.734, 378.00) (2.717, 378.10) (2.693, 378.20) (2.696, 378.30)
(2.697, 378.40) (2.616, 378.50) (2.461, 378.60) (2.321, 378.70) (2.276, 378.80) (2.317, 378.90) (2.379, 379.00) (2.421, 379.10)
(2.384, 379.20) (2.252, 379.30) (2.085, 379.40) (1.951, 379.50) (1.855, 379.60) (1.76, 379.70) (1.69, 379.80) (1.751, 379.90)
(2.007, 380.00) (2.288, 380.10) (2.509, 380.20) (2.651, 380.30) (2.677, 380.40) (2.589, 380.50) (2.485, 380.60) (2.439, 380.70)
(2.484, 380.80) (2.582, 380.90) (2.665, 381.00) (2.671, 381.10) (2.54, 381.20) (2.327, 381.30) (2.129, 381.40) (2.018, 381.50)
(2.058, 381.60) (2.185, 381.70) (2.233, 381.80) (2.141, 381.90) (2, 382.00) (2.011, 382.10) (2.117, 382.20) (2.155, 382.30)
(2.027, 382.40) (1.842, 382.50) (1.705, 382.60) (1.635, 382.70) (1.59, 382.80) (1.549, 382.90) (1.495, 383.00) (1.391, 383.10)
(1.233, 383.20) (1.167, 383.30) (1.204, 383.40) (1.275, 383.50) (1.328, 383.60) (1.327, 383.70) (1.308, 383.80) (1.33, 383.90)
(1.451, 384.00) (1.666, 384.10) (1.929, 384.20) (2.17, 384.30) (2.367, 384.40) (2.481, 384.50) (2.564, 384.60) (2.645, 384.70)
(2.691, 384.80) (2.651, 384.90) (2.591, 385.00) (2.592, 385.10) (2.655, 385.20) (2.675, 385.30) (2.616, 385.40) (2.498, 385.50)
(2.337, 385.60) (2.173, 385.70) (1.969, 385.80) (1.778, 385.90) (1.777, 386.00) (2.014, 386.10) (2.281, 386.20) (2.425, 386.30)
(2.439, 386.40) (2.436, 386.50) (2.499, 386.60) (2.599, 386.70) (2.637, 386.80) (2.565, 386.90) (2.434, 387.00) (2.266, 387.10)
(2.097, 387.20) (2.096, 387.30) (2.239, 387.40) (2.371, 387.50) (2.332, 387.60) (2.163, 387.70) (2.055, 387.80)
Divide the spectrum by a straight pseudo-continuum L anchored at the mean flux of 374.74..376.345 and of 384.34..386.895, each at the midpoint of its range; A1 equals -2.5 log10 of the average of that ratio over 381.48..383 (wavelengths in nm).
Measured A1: 0.17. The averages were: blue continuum 1.94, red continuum 2.42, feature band 1.93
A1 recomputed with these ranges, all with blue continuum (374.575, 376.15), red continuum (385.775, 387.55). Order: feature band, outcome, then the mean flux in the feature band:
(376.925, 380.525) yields -0.174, 2.34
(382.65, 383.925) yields 0.491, 1.37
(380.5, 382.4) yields -0.100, 2.29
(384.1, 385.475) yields -0.124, 2.48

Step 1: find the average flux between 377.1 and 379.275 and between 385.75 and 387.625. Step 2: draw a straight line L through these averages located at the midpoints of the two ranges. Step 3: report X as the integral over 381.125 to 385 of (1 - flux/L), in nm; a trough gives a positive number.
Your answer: 0.742 nm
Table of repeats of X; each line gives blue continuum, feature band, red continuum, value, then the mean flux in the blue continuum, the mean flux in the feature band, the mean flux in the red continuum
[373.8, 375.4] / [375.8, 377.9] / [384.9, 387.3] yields -0.235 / 1.87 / 2.19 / 2.36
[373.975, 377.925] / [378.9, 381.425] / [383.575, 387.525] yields -0.186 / 2.08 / 2.3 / 2.23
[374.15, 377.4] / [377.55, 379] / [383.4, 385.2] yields -0.397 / 2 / 2.55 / 2.02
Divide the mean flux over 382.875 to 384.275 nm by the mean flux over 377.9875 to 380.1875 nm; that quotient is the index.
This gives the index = 0.62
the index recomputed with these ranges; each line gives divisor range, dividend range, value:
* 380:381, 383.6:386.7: 0.88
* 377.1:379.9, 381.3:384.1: 0.73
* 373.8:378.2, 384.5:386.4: 1.13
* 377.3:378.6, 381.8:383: 0.73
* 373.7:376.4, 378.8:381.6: 1.18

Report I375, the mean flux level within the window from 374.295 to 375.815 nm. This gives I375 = 1.89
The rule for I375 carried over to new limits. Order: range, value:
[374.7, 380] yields 2.18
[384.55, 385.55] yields 2.62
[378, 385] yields 2.11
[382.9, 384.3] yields 1.43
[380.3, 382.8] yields 2.23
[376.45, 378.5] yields 2.4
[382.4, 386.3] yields 1.95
